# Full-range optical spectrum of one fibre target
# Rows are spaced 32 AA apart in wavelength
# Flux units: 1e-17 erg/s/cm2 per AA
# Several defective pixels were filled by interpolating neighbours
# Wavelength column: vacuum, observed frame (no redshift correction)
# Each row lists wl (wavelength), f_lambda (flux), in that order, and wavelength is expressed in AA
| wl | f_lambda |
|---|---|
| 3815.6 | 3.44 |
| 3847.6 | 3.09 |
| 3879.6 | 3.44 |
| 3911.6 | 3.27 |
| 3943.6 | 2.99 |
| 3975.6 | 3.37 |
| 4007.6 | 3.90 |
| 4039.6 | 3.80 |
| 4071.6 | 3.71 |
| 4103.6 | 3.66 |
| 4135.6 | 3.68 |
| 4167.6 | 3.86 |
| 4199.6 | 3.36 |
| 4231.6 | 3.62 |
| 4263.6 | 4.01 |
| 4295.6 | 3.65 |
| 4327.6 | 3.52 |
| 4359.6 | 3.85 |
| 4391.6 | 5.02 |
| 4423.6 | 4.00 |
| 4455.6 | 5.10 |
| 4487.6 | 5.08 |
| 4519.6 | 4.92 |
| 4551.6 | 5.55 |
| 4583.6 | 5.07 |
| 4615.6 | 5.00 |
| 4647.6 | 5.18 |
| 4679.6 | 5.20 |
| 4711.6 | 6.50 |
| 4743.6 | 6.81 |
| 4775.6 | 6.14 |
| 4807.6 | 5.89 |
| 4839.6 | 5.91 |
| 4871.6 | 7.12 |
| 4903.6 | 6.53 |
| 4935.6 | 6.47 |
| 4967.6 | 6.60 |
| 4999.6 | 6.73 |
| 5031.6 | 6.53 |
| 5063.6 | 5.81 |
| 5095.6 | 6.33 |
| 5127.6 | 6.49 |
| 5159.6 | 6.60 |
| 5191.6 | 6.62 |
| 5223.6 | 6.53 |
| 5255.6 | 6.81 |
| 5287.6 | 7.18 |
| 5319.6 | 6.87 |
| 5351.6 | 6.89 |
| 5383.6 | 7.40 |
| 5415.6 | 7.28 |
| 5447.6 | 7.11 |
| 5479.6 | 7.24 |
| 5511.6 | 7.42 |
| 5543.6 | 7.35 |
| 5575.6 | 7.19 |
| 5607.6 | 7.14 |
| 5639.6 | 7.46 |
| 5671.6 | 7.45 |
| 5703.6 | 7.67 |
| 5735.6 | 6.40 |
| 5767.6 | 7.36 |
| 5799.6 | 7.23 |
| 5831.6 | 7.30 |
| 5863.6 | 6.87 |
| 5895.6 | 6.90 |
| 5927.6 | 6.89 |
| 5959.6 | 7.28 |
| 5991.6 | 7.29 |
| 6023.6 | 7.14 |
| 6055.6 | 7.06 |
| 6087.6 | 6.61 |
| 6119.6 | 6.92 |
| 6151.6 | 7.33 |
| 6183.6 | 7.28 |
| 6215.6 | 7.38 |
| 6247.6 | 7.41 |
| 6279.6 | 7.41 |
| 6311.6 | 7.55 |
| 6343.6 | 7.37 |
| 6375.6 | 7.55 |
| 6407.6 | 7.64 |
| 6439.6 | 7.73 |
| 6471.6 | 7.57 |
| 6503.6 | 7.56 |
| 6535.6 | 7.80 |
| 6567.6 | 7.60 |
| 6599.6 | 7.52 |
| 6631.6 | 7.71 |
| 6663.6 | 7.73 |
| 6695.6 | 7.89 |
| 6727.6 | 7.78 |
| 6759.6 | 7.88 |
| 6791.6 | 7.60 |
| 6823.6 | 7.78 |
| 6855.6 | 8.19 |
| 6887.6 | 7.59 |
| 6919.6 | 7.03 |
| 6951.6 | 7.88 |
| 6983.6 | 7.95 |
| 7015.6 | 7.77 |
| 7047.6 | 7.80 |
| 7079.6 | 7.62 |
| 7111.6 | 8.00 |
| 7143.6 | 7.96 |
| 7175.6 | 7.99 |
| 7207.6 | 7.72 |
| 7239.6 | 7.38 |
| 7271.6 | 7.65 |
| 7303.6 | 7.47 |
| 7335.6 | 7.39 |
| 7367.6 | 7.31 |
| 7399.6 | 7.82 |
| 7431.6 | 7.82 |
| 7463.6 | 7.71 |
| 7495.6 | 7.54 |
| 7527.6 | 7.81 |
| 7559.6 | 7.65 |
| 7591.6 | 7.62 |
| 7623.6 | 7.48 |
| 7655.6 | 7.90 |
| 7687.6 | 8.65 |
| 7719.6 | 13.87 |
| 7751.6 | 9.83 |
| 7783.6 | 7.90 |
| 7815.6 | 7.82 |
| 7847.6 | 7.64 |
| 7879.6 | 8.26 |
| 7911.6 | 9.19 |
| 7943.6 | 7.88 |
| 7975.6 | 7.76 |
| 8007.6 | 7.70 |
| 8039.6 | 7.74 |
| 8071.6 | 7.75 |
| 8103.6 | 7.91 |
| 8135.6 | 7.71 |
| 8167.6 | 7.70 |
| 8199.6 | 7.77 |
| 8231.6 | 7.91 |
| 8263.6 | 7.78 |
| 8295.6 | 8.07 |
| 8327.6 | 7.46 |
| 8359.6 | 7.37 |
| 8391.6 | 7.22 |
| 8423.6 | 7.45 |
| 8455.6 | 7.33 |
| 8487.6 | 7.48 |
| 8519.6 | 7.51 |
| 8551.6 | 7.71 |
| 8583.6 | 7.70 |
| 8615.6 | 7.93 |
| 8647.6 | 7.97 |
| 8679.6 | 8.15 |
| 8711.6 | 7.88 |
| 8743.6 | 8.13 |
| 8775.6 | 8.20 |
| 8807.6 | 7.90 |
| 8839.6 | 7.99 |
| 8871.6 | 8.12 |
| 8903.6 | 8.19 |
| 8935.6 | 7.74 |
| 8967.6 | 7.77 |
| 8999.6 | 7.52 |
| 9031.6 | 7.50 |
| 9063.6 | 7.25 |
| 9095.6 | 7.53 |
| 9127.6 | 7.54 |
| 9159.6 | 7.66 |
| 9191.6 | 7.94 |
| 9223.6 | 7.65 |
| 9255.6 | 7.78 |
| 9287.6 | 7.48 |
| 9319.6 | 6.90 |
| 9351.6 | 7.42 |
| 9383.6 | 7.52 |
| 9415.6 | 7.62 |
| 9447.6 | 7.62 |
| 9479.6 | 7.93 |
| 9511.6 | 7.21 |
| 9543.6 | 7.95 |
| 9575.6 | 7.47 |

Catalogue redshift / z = 0.175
